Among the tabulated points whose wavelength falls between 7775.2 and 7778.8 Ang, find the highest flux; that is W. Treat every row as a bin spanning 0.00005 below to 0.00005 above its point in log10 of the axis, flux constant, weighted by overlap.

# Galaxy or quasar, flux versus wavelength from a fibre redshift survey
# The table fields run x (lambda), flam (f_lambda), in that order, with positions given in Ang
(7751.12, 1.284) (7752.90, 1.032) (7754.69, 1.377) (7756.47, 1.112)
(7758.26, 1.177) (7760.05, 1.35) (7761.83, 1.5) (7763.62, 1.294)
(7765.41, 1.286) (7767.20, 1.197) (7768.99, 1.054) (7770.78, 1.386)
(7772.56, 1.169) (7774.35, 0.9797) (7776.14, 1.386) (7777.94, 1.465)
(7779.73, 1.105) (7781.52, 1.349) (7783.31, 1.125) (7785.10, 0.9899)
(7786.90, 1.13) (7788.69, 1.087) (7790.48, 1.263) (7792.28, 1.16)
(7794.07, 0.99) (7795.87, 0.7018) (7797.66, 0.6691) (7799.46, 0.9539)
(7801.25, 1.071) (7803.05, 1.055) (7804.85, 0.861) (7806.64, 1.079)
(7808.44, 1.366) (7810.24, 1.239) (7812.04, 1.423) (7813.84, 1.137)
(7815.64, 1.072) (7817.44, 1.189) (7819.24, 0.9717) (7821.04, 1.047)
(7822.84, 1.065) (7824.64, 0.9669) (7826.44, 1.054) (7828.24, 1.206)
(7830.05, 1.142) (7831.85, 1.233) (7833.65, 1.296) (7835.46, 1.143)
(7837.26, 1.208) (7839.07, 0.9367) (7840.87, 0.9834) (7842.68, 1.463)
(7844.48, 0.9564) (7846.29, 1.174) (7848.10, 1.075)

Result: 1.465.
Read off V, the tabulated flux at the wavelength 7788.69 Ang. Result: 1.087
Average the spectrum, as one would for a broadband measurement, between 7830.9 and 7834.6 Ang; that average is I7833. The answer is 1.26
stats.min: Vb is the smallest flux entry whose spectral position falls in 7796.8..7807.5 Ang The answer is 0.6691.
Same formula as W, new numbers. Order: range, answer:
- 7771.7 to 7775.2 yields 1.169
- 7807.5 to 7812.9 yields 1.423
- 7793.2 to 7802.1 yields 1.071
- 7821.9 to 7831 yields 1.206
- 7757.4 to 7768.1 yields 1.5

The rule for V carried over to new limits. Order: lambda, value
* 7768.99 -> 1.054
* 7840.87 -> 0.9834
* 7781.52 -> 1.349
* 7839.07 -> 0.9367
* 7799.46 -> 0.9539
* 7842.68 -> 1.463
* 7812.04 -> 1.423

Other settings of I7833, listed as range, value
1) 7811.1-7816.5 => 1.21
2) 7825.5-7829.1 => 1.13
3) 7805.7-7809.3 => 1.22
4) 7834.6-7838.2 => 1.17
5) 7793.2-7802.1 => 0.876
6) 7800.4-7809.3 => 1.09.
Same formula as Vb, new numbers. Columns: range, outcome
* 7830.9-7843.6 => 0.9367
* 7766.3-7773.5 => 1.054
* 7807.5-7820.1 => 0.9717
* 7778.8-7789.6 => 0.9899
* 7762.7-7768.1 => 1.197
